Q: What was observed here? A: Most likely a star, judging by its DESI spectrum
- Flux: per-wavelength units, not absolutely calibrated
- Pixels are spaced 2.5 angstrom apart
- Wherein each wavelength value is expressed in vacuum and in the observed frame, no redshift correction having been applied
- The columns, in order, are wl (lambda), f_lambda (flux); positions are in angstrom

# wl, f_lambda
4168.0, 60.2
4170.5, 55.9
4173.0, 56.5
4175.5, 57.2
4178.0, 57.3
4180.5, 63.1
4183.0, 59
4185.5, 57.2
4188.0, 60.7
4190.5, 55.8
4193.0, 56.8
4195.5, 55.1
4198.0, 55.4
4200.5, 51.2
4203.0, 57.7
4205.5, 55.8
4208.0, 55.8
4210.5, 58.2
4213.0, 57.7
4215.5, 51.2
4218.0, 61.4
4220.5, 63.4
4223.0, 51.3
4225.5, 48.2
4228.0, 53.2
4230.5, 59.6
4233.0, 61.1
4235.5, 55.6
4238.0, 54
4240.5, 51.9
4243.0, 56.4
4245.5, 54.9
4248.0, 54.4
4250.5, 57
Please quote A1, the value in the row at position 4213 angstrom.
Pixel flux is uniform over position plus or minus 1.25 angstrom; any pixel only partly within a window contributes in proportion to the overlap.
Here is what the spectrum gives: 57.7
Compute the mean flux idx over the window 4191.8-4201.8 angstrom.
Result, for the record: 54.6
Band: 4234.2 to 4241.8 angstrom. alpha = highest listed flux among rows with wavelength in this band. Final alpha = 55.6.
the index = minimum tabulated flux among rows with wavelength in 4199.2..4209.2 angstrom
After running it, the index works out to 51.2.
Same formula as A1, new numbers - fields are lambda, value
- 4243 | 56.4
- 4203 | 57.7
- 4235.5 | 55.6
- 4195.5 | 55.1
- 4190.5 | 55.8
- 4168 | 60.2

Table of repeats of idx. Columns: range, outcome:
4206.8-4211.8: 57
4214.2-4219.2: 56.3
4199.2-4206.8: 54.9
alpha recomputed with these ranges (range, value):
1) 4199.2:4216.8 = 58.2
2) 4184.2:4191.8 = 60.7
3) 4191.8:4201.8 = 56.8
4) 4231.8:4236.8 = 61.1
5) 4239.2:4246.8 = 56.4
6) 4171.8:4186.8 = 63.1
